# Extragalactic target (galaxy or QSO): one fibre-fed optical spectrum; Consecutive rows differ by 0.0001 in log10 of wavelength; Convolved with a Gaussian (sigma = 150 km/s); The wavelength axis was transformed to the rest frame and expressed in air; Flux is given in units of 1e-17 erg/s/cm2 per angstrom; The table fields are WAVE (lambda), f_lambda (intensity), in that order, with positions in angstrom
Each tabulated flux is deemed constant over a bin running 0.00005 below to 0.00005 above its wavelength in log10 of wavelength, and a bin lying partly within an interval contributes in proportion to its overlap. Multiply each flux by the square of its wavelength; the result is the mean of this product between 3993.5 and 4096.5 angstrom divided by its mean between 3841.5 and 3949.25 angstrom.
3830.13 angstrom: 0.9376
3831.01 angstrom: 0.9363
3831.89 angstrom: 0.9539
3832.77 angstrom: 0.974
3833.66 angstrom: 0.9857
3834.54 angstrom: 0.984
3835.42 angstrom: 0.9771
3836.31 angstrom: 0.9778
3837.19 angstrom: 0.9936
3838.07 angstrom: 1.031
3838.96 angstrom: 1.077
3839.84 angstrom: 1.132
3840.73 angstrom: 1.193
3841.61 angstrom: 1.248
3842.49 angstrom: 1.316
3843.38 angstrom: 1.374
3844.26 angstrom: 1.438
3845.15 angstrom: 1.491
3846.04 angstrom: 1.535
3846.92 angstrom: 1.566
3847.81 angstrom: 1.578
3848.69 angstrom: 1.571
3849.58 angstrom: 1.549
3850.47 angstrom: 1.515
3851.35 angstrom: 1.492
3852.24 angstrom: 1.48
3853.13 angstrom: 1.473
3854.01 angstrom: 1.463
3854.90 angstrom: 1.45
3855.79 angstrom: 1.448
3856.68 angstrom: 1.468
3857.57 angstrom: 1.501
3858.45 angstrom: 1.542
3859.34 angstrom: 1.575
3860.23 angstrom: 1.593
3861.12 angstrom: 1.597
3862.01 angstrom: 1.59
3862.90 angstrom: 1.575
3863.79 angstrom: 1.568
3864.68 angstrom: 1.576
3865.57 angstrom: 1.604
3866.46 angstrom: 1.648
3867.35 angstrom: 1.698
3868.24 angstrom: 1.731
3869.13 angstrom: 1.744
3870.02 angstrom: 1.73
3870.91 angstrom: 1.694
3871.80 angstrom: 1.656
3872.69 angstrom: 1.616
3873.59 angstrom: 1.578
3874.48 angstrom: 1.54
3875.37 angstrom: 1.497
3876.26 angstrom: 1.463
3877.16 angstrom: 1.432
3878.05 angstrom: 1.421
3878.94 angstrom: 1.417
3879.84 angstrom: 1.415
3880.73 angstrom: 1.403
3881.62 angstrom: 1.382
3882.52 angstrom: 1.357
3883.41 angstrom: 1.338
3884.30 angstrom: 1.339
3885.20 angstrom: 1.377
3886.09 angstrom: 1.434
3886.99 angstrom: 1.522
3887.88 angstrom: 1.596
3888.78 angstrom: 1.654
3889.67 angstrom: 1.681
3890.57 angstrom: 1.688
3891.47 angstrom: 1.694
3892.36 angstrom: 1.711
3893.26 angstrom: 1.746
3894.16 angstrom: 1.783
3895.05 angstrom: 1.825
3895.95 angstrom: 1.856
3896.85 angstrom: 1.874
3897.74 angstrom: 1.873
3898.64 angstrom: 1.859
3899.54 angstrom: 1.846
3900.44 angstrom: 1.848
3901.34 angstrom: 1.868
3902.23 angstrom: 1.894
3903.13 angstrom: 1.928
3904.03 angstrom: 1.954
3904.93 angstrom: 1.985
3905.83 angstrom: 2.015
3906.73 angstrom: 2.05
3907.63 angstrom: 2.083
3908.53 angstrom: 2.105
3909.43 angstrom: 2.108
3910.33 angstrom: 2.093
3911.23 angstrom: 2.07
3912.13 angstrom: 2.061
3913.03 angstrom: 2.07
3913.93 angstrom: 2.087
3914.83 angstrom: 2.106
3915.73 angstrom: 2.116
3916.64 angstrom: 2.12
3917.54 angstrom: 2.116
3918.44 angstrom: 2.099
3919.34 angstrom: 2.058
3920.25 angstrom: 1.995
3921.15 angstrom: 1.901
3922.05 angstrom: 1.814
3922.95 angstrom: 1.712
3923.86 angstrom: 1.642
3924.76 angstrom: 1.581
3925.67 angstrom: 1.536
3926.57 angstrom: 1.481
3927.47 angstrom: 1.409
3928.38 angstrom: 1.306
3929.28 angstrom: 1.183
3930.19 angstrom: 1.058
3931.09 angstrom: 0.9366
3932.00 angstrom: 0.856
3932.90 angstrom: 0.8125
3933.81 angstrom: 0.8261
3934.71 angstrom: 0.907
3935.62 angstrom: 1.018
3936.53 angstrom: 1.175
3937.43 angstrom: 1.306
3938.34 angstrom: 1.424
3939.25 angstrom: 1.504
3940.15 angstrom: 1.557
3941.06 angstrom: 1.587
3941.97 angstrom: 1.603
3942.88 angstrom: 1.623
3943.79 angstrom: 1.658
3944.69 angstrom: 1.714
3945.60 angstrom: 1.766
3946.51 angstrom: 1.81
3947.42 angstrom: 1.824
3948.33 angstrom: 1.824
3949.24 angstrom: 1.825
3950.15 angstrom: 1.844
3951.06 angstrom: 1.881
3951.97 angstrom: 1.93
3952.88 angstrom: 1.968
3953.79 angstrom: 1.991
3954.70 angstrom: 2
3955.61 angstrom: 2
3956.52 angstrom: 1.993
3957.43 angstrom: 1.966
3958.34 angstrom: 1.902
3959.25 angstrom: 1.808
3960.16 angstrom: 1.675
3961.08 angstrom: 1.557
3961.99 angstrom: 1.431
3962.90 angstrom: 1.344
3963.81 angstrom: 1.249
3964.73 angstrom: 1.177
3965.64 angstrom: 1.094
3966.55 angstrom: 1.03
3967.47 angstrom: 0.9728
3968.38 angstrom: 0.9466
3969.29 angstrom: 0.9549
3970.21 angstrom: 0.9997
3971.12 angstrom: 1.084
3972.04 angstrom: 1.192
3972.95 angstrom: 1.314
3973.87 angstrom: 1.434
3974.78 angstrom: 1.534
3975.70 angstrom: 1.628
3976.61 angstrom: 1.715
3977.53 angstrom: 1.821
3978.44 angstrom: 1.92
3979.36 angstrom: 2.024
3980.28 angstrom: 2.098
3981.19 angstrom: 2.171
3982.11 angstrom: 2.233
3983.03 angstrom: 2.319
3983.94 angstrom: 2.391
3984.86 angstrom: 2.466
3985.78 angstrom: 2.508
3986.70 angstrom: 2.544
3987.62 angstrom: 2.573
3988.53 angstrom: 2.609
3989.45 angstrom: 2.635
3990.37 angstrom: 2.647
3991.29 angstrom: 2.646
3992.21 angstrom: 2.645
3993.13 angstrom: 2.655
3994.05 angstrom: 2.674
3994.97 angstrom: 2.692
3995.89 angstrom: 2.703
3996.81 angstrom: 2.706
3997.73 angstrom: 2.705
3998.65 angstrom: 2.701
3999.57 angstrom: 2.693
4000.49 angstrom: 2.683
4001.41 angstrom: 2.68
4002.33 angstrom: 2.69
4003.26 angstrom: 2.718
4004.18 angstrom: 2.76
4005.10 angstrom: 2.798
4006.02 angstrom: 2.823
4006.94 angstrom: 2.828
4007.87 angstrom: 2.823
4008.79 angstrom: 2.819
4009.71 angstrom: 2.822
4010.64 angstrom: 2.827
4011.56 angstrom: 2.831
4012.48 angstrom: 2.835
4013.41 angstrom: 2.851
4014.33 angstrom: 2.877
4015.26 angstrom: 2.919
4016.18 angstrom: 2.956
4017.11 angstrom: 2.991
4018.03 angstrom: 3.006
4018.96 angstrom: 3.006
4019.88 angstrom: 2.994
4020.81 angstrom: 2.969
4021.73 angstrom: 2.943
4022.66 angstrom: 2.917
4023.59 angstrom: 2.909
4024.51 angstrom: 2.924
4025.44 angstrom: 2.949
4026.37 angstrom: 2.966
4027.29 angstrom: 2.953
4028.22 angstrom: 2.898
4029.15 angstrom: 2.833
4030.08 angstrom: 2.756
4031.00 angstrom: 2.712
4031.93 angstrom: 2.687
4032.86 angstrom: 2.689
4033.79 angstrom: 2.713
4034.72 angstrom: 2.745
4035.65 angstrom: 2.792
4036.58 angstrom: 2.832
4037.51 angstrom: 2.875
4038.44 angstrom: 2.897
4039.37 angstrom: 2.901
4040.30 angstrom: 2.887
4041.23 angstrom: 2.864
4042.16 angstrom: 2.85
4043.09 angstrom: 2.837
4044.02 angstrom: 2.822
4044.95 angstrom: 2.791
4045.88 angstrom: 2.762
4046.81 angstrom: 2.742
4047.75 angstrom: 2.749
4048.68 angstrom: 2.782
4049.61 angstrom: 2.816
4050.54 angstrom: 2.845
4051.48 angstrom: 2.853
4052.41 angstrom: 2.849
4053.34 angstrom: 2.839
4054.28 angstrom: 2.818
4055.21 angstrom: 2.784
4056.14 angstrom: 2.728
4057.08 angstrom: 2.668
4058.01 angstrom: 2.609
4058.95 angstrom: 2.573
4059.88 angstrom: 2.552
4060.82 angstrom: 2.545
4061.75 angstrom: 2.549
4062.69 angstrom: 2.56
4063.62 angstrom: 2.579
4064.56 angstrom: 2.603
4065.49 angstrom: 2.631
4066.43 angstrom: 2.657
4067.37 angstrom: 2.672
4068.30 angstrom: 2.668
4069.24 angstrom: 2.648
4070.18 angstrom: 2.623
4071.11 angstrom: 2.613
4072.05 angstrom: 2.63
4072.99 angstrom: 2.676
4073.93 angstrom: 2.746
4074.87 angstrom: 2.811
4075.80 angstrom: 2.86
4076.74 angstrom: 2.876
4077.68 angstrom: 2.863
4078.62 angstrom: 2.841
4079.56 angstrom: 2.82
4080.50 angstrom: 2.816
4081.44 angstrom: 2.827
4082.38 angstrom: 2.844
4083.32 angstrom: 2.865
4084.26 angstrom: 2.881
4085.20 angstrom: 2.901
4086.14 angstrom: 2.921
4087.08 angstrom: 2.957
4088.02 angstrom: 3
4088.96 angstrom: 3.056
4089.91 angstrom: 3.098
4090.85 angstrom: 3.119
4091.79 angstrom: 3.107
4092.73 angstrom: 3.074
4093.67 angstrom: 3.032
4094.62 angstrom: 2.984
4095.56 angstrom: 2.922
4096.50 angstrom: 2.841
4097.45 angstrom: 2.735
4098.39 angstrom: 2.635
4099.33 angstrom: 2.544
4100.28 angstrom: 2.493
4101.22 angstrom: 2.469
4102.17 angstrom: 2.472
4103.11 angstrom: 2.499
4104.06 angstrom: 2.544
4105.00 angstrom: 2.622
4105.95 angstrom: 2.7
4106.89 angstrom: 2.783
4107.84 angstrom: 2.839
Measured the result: 1.87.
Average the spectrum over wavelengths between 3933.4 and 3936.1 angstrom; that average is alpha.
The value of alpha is 0.92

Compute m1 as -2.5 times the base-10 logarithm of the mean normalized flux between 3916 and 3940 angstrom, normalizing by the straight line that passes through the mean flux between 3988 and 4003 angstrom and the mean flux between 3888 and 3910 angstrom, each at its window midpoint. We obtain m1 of 0.39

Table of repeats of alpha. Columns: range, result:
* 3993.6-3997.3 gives 2.69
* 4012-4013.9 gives 2.85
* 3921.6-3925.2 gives 1.69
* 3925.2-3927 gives 1.51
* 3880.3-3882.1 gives 1.39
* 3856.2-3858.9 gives 1.5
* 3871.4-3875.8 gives 1.58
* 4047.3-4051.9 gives 2.81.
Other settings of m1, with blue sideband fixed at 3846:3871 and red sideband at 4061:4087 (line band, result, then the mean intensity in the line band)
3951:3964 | 0.18 mag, 1.79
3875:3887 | 0.20 mag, 1.41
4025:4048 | -0.11 mag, 2.82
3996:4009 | -0.17 mag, 2.74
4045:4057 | -0.07 mag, 2.79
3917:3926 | 0.03 mag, 1.85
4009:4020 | -0.20 mag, 2.91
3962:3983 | 0.44 mag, 1.47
